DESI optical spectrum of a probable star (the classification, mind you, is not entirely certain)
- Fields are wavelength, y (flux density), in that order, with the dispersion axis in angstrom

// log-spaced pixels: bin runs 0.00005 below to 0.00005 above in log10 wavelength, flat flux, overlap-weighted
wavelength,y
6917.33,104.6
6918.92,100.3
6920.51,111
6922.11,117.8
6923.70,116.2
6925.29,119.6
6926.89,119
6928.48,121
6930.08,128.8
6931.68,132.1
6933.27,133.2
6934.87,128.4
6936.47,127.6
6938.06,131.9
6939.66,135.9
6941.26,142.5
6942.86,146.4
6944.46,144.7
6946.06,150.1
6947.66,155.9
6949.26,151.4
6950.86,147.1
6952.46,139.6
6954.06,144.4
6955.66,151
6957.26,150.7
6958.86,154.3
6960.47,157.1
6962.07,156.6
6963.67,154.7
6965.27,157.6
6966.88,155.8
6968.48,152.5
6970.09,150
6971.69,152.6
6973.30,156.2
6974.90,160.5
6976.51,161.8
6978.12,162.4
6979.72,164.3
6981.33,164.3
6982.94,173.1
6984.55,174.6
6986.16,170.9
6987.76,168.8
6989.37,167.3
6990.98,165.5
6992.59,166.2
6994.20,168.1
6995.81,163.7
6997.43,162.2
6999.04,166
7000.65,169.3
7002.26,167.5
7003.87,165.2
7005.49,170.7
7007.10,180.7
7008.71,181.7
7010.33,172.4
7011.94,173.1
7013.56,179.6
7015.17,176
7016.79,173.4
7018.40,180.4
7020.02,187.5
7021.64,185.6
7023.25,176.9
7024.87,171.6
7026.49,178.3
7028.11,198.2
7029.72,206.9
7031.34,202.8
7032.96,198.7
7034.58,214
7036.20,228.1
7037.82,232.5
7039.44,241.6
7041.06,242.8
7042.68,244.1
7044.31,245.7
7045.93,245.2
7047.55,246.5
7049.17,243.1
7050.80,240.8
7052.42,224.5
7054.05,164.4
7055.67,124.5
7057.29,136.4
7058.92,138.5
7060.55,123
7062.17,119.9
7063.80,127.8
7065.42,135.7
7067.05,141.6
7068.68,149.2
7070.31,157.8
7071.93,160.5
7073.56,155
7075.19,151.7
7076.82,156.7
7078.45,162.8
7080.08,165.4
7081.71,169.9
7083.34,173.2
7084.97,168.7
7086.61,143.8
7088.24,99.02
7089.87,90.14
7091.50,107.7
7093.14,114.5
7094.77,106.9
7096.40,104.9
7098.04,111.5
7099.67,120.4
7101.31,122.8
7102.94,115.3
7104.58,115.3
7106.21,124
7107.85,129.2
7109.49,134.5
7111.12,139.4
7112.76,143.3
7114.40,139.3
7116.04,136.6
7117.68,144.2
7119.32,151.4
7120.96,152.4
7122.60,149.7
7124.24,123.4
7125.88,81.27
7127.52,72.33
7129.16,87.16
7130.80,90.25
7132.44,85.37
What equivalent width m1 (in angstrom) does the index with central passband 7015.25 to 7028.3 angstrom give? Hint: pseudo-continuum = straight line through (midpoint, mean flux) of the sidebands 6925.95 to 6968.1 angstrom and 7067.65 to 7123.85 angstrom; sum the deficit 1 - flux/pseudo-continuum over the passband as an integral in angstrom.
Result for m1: -3.8 angstrom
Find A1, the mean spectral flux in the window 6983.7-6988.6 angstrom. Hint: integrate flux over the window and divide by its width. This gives 172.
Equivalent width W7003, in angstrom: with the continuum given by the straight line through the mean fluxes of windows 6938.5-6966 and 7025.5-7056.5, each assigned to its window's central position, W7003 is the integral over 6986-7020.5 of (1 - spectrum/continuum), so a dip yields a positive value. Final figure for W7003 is 3.0 angstrom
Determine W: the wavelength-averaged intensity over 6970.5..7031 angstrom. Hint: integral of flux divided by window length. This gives 172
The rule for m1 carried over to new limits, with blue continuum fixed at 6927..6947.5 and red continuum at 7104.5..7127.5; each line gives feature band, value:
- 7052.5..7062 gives -0.7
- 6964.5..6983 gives -3.3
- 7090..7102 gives 1.9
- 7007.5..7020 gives -4.1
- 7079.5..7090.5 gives -1.0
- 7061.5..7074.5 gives -1.1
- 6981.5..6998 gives -4.1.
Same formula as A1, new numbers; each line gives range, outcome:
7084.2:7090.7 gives 125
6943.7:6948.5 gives 150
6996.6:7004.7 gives 166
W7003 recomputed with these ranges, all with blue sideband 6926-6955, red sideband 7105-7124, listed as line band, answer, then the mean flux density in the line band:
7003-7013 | -2.6 angstrom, 174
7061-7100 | 0.5 angstrom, 137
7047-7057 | -4.6 angstrom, 203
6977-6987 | -2.2 angstrom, 168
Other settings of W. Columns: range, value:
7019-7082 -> 185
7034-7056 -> 226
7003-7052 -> 203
